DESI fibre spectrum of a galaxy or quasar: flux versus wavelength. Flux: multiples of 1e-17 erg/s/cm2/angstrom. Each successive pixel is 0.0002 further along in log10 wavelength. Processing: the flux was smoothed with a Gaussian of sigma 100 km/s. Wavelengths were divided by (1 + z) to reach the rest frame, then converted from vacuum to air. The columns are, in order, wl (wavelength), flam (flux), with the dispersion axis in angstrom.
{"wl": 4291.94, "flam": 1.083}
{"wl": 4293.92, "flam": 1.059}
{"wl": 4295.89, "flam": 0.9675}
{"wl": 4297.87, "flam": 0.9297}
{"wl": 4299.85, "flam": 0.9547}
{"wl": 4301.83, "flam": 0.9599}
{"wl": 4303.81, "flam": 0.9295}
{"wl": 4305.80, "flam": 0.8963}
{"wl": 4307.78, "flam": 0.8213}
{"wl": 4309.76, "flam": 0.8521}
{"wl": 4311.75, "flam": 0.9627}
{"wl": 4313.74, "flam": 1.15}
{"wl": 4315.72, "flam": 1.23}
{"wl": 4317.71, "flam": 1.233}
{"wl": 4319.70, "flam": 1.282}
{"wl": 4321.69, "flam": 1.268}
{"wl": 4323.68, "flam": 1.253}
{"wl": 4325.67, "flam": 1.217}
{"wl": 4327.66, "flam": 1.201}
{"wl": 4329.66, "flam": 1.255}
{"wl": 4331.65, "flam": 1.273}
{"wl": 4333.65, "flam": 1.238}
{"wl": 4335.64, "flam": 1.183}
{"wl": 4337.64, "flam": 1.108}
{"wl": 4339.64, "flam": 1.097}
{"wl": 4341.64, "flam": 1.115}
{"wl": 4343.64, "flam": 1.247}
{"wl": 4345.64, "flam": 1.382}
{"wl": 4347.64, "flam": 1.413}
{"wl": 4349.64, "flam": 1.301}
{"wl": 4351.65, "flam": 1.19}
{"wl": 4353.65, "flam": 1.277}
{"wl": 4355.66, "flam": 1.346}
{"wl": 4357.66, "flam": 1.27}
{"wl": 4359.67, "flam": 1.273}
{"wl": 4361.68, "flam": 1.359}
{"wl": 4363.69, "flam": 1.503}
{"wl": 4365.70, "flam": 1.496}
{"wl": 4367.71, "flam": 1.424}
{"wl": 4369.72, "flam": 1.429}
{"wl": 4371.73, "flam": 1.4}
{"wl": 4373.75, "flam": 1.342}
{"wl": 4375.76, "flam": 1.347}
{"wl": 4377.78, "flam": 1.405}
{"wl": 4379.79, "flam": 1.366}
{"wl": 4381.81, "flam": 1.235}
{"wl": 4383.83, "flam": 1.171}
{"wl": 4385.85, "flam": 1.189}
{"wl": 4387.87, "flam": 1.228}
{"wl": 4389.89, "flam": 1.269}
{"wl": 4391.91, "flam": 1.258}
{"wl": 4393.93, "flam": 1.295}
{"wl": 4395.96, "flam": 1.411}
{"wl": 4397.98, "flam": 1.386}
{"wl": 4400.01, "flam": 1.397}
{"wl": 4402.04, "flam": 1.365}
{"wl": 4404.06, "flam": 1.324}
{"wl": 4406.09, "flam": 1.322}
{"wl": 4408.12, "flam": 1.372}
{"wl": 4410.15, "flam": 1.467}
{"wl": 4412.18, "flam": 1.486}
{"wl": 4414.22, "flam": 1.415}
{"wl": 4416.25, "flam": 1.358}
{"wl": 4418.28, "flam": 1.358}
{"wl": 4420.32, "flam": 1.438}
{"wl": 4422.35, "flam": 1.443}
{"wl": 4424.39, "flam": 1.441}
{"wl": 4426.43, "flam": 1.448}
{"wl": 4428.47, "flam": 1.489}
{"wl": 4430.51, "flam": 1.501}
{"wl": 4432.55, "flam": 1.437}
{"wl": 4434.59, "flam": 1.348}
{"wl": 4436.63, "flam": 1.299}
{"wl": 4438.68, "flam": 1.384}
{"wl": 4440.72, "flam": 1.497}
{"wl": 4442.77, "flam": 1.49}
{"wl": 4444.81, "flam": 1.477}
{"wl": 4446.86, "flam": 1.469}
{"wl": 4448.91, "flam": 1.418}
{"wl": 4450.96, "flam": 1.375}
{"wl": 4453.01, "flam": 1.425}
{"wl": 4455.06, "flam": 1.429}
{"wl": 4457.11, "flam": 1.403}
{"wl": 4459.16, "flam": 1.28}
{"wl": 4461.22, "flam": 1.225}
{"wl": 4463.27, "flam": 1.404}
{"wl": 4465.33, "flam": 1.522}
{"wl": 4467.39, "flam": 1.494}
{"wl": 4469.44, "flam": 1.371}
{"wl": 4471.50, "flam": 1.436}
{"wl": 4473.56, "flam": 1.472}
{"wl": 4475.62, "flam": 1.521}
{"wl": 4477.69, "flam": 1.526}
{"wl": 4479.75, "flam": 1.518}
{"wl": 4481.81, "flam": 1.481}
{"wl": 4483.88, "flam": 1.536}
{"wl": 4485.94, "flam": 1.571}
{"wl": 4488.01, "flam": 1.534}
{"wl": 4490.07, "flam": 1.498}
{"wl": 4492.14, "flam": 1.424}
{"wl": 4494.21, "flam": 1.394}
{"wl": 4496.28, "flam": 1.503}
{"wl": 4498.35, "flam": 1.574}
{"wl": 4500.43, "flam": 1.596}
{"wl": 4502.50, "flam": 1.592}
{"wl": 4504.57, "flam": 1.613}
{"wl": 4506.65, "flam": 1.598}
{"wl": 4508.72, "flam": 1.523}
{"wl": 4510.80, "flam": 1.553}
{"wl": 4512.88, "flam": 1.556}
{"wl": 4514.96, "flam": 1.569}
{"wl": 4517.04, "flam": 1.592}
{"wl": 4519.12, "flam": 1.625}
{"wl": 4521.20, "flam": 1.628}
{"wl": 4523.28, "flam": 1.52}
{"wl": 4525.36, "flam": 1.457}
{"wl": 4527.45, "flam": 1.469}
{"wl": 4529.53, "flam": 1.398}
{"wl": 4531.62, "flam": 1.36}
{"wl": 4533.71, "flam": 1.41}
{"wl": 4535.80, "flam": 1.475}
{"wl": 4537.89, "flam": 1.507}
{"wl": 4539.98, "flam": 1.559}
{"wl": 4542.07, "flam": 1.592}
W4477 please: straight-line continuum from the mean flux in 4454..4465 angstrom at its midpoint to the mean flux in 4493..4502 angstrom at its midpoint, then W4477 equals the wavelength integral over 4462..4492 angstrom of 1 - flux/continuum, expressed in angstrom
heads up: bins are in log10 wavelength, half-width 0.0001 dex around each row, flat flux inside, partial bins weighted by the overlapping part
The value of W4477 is -1.15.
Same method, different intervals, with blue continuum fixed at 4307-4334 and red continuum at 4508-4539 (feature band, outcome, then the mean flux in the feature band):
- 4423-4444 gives -1.23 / 1.43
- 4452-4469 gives 0.05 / 1.4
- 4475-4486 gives -0.66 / 1.52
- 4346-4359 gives -0.94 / 1.3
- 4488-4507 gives -0.85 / 1.53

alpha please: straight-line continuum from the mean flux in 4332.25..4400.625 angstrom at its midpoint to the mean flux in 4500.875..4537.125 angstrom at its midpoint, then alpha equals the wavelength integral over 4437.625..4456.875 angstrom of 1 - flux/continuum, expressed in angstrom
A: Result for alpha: -0.2 angstrom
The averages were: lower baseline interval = 1.3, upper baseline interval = 1.53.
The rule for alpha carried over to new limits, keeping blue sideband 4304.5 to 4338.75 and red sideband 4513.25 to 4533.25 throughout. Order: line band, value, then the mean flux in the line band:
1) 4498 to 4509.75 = -0.86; 1.58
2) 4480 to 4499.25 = -0.70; 1.5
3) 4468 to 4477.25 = -0.25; 1.46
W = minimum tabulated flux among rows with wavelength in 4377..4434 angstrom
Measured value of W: 1.171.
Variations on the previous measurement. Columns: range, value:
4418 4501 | 1.225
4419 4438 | 1.299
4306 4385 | 0.8213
